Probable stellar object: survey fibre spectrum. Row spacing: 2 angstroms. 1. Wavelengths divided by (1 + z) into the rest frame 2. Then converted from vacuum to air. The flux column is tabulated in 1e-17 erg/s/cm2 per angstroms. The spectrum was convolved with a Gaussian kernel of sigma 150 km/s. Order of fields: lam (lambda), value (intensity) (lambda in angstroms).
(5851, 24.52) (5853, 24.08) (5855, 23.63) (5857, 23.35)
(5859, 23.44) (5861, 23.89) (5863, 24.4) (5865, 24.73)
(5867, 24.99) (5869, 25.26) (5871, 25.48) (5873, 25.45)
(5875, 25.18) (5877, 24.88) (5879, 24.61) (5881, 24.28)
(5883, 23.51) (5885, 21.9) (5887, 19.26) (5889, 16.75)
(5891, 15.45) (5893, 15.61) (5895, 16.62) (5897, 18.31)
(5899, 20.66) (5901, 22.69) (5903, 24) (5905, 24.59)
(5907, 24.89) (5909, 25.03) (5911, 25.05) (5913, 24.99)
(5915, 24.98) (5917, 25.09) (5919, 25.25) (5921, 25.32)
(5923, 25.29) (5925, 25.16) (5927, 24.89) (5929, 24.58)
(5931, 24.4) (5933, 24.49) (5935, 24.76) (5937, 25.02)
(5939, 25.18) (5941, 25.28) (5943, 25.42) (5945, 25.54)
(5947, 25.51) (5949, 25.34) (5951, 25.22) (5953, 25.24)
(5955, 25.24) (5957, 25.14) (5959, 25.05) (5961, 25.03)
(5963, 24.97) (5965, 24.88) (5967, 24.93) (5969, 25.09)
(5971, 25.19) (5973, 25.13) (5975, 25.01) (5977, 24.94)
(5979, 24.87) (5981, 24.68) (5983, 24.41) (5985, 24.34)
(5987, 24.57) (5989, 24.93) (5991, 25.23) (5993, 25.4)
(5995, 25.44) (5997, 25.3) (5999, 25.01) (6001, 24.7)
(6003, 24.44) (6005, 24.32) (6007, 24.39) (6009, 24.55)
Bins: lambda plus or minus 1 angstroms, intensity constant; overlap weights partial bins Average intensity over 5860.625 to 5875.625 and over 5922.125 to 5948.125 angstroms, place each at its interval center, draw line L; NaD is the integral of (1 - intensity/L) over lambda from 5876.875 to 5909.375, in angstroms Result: 4.9 angstroms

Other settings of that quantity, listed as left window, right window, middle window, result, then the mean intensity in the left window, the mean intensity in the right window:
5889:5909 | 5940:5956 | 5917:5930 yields -1.3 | 20.4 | 25.3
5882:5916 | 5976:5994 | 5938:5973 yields -2.3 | 21.4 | 24.8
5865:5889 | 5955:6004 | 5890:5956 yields 1.5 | 23.8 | 25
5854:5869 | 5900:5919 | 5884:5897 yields 3.6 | 24.1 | 24.6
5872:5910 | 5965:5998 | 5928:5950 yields -1.5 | 21.8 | 25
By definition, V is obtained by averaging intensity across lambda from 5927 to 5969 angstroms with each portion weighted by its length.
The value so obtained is 25.1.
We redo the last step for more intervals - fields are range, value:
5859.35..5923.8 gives 23.1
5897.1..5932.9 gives 24.4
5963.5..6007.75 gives 24.9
